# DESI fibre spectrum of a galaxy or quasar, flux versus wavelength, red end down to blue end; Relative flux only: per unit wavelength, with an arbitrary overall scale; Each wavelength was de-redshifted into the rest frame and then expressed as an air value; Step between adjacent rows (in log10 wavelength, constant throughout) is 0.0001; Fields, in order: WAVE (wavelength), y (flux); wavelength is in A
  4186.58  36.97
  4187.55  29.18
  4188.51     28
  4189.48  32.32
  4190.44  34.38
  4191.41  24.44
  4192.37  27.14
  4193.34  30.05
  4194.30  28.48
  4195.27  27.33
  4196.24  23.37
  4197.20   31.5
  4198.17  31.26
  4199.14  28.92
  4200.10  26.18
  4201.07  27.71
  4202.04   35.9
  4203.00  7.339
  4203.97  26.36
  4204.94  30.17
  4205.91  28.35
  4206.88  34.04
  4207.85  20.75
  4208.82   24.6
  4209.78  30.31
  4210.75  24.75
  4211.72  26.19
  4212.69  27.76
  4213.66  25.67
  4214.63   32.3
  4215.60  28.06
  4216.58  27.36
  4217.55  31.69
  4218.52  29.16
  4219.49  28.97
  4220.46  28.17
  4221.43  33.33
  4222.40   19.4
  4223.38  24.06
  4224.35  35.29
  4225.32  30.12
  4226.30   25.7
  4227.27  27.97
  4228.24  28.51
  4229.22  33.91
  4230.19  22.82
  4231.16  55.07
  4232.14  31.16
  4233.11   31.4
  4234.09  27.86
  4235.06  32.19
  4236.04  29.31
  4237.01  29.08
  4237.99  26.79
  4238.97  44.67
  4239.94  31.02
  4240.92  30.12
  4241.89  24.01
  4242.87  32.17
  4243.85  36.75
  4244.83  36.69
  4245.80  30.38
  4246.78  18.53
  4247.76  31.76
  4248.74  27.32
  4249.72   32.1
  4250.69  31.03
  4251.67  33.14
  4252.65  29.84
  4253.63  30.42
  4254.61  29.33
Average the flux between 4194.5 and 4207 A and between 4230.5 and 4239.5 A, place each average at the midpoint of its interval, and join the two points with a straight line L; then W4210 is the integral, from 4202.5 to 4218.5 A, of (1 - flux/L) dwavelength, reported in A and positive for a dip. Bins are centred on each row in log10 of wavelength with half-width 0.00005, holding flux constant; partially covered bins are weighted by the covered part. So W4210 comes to 1.43 A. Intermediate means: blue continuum 27.4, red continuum 33.9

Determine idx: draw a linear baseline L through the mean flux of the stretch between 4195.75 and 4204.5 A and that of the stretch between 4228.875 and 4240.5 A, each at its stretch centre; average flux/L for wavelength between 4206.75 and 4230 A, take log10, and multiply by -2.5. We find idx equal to 0.07 mag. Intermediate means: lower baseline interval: 26.5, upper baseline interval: 32.9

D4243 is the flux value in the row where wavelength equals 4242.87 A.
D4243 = 32.17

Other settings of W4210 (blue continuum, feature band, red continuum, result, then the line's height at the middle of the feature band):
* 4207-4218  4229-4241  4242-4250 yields -1.40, 29.4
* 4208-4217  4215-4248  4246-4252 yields -2.69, 28.1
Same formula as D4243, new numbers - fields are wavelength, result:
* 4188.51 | 28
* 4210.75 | 24.75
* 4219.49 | 28.97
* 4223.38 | 24.06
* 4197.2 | 31.5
